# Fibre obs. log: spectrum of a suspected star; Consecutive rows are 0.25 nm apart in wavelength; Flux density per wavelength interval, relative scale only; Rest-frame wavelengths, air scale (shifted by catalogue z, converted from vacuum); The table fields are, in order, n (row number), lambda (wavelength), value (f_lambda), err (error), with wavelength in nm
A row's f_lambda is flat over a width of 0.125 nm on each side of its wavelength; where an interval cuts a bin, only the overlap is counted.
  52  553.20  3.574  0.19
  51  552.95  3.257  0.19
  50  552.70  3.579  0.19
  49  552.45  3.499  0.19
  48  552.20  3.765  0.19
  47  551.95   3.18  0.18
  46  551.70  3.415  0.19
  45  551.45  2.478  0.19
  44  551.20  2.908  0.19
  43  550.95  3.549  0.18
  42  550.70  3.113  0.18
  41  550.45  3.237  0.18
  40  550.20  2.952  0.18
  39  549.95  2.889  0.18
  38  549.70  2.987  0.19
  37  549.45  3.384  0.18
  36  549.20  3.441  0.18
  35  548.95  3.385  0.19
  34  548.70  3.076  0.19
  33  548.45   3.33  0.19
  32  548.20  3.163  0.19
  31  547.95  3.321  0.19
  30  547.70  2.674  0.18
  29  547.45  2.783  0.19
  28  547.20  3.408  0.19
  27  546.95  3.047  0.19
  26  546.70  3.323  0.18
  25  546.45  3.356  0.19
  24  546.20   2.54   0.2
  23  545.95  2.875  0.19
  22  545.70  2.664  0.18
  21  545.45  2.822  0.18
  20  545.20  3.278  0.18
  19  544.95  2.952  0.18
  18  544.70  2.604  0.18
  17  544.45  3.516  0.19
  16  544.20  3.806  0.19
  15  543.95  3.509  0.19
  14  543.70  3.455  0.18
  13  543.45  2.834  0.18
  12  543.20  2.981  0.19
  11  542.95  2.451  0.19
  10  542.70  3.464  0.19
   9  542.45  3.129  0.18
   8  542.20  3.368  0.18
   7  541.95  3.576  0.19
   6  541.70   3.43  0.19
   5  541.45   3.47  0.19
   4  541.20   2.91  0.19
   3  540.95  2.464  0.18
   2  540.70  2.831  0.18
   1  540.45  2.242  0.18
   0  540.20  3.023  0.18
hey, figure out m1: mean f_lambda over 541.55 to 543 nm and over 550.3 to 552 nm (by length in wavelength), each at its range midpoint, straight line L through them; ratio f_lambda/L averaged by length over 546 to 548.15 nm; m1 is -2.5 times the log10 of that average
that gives 0.05 mag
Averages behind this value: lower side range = 3.28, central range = 3.05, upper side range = 3.12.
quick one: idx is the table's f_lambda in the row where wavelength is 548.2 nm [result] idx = 3.163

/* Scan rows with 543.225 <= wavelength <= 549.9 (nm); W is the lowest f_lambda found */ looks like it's 2.54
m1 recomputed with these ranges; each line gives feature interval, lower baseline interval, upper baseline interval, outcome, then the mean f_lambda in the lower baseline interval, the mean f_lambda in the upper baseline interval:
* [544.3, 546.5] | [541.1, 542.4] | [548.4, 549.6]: 0.13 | 3.35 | 3.32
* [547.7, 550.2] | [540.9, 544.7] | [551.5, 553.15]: 0.05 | 3.22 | 3.41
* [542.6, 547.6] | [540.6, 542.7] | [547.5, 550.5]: 0.03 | 3.17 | 3.14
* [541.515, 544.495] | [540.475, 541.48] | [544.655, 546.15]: -0.16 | 2.8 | 2.86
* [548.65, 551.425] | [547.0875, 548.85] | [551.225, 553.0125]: 0.02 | 3.11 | 3.29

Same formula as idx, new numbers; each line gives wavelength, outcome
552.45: 3.499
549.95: 2.889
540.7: 2.831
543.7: 3.455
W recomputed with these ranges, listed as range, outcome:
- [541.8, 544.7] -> 2.451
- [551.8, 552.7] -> 3.18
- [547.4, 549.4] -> 2.674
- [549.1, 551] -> 2.889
